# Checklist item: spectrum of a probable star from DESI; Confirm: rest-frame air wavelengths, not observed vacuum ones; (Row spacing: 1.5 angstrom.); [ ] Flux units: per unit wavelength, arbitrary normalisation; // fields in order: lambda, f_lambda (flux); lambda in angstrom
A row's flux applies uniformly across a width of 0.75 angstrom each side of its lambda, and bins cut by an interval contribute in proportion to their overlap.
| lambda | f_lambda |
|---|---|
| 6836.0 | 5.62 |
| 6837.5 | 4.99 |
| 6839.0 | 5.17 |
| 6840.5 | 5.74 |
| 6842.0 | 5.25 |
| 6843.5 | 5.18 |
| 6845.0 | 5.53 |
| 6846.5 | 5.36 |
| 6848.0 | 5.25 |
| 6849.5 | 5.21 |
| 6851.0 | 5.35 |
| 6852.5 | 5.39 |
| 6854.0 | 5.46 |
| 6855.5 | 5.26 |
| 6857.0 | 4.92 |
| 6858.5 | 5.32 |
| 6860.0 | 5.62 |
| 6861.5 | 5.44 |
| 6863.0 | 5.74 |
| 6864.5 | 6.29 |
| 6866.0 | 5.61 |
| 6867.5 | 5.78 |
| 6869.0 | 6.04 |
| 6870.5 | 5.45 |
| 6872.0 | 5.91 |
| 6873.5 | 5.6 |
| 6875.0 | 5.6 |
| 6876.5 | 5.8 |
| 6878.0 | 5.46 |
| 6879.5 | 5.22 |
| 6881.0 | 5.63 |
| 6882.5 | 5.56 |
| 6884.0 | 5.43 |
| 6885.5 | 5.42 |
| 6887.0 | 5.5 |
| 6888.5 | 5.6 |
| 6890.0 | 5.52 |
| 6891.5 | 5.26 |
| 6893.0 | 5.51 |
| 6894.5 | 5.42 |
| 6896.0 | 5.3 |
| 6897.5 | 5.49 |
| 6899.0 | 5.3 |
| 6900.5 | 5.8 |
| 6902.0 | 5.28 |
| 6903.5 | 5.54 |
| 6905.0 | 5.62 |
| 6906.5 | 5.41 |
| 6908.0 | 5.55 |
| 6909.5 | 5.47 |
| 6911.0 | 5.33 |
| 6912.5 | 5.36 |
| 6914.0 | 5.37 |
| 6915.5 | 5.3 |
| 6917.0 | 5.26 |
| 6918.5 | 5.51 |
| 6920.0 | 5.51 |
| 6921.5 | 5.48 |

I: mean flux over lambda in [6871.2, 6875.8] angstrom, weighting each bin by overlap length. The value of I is 5.7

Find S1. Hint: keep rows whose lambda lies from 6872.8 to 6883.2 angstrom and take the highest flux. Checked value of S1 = 5.8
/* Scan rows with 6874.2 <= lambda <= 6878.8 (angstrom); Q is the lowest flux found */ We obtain 5.46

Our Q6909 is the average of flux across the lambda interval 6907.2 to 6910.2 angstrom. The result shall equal 5.51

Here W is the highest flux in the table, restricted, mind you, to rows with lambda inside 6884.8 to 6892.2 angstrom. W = 5.6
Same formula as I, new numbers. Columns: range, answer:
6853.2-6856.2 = 5.36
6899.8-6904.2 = 5.54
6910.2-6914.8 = 5.35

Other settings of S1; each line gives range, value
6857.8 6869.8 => 6.29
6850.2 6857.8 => 5.46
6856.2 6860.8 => 5.62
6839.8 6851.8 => 5.74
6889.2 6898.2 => 5.52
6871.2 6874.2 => 5.91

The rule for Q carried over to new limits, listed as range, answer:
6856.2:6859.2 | 4.92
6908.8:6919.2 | 5.26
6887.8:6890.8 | 5.52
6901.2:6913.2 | 5.28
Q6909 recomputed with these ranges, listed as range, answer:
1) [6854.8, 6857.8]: 5.09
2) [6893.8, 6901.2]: 5.46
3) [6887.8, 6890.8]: 5.55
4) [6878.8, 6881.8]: 5.43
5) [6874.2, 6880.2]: 5.52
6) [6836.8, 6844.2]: 5.27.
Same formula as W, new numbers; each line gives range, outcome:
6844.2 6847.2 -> 5.53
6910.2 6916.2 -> 5.37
